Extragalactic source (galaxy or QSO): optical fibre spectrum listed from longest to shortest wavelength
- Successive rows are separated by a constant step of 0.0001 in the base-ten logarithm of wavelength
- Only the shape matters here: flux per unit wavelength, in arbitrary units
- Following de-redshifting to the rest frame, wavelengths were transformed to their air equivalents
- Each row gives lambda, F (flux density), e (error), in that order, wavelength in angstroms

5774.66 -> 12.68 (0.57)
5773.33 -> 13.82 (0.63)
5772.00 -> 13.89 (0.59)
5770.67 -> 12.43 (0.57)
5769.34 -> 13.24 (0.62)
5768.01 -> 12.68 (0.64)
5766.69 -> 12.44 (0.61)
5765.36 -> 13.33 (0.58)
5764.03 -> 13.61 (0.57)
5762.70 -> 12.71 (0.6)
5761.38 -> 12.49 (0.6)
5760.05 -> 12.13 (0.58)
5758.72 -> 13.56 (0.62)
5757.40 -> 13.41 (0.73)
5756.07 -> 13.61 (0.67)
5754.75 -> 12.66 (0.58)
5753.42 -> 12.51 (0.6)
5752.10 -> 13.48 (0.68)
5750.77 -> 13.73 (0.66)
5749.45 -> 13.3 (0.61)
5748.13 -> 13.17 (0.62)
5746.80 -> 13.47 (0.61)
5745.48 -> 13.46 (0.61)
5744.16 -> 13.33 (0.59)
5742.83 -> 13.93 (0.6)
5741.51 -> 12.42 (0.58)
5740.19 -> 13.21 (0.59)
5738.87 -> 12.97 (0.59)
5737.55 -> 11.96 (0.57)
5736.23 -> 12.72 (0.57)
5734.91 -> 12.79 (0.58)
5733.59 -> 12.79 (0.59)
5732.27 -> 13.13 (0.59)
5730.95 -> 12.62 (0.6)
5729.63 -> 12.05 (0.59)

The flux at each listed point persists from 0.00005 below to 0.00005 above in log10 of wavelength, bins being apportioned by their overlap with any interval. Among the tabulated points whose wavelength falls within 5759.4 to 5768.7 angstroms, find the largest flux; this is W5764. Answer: 13.61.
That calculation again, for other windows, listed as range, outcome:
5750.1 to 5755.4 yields 13.73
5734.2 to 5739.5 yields 12.97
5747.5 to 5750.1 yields 13.3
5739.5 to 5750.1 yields 13.93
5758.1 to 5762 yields 13.56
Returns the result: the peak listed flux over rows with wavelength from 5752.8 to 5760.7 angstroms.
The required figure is 13.61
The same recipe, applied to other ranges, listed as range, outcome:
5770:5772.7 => 13.89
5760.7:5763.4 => 12.71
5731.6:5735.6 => 13.13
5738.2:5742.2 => 13.21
